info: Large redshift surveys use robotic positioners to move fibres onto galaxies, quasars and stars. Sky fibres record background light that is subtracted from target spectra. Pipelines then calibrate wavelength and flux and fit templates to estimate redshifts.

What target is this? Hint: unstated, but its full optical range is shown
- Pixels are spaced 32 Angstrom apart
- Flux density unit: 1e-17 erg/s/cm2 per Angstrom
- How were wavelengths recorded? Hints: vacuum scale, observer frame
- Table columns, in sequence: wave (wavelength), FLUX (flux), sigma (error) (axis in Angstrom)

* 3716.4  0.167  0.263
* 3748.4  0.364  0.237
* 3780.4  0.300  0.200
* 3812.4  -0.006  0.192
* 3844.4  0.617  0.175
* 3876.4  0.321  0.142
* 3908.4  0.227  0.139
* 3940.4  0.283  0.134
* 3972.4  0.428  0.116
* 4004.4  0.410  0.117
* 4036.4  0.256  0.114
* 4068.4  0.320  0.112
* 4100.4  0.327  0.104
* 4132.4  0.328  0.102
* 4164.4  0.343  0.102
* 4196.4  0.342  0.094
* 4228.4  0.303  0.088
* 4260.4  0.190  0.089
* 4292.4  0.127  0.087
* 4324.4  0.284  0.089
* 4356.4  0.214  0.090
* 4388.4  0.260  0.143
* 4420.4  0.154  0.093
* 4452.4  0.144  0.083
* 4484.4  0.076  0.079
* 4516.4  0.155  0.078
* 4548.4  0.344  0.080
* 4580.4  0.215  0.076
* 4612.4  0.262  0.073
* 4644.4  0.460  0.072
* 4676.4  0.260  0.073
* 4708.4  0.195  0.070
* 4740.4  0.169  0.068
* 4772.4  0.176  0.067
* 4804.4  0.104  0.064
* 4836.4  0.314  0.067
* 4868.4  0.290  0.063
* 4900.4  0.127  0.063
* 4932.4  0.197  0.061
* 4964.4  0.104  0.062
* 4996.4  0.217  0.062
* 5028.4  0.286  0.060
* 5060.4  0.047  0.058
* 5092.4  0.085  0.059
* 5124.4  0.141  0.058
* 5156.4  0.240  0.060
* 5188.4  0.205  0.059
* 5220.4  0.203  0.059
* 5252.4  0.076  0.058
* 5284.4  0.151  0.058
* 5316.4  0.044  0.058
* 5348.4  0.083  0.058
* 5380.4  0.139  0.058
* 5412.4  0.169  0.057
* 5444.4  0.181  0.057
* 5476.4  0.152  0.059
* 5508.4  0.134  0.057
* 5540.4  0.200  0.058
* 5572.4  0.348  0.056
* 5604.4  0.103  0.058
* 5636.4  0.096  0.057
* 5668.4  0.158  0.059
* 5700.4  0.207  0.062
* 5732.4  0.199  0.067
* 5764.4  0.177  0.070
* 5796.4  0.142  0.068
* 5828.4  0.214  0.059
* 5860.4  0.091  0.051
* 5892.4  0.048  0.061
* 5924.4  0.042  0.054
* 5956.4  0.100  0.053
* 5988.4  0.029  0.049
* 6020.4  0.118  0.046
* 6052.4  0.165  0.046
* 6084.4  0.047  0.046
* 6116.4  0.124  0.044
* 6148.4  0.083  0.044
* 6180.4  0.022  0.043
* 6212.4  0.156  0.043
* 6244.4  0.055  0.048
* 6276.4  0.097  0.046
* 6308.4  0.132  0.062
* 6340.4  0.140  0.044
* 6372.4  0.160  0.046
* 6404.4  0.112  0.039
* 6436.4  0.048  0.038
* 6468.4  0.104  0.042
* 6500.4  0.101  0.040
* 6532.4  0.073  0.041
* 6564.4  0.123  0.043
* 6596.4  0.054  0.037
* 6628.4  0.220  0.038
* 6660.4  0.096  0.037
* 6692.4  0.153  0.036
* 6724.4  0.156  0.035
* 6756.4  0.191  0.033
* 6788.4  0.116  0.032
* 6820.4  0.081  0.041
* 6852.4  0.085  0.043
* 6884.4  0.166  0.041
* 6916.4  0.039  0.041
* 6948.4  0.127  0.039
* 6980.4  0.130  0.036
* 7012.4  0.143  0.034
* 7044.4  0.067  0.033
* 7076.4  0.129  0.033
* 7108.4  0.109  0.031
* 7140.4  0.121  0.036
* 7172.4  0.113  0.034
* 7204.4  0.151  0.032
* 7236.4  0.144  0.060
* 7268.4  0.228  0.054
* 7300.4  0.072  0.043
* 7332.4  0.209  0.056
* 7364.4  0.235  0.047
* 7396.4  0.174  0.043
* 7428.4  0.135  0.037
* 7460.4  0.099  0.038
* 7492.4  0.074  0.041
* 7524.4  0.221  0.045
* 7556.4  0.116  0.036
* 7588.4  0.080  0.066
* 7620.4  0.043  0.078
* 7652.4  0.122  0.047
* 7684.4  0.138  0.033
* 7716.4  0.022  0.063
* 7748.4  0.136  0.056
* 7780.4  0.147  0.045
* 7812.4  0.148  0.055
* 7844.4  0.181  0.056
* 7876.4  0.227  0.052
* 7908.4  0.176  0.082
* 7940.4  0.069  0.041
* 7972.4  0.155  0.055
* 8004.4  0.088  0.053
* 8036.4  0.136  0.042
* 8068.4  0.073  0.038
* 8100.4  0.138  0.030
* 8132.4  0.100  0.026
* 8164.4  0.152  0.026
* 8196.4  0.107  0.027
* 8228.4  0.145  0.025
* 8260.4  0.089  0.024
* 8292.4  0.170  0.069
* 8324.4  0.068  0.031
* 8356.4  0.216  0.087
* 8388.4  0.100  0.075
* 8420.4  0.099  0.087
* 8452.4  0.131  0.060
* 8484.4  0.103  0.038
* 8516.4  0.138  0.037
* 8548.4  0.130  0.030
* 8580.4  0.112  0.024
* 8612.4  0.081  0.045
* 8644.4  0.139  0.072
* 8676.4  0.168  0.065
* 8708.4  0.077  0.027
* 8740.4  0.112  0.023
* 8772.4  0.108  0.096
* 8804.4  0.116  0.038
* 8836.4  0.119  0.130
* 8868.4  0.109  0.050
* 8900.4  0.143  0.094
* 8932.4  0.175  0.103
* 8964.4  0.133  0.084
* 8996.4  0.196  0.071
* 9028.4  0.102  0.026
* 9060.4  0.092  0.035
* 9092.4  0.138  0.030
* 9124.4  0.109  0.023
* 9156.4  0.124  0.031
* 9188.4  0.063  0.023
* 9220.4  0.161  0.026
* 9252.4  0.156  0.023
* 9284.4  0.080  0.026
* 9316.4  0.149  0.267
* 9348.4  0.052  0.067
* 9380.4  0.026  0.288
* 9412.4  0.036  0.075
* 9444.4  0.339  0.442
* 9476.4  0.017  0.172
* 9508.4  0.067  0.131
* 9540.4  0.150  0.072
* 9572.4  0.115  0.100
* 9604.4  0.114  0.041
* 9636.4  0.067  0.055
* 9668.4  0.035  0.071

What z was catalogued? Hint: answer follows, 0.781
